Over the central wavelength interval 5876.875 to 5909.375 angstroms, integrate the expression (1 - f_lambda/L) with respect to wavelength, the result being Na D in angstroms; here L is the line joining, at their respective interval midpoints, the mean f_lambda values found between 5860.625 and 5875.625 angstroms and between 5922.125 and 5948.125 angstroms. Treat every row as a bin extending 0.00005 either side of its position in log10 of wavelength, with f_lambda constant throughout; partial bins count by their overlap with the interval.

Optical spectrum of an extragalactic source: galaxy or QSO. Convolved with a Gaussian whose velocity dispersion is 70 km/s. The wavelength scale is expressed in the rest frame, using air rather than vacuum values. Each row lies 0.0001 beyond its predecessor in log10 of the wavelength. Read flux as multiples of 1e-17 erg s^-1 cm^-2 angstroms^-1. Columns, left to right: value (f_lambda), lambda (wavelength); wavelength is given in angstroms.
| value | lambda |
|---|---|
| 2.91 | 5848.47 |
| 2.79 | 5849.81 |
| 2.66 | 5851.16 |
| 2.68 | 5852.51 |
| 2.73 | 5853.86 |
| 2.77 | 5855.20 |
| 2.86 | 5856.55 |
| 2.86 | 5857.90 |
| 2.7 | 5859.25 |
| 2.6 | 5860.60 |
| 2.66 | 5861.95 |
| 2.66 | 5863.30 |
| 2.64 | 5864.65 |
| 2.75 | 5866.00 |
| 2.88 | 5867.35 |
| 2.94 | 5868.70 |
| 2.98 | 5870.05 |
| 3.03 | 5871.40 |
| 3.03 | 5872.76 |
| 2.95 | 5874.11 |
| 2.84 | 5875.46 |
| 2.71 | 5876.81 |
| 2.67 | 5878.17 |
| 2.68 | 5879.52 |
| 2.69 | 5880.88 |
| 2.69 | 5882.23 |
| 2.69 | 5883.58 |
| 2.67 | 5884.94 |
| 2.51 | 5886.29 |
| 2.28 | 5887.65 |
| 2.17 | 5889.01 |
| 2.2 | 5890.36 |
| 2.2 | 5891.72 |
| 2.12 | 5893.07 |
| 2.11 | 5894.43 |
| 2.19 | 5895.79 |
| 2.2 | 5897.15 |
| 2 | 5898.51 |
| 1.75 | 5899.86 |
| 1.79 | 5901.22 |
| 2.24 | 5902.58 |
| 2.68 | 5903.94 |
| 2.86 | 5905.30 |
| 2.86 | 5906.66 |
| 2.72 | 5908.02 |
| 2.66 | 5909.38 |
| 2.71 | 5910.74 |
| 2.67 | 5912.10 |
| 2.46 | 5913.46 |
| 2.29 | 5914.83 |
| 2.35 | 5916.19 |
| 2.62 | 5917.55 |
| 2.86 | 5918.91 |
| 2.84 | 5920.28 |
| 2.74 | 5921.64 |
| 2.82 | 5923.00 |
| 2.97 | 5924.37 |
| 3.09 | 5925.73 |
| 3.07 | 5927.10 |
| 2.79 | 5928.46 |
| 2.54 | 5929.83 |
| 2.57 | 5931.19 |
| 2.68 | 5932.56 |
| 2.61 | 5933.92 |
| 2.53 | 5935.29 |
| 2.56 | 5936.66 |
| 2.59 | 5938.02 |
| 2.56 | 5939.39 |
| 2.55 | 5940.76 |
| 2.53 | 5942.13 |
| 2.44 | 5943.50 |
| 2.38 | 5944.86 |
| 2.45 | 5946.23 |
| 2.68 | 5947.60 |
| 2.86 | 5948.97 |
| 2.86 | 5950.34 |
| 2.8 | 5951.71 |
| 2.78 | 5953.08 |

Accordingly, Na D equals 4.3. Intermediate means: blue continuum 2.84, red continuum 2.65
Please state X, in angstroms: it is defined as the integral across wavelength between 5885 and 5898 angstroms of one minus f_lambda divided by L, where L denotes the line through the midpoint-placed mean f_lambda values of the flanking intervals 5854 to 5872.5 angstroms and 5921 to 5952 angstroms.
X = 2.4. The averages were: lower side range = 2.8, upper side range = 2.68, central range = 2.24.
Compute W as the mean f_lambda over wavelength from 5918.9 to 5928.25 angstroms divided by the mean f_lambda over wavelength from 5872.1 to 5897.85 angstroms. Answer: 1.16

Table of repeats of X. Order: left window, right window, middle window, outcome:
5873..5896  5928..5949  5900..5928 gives -1.15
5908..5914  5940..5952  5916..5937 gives -0.89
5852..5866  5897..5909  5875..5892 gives -0.14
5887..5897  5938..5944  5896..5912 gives -0.99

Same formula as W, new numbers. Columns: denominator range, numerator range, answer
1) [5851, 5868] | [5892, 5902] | 0.74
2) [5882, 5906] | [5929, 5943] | 1.12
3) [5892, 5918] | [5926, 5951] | 1.11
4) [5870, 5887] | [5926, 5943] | 0.95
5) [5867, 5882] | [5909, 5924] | 0.93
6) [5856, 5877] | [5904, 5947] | 0.94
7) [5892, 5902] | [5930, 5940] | 1.27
